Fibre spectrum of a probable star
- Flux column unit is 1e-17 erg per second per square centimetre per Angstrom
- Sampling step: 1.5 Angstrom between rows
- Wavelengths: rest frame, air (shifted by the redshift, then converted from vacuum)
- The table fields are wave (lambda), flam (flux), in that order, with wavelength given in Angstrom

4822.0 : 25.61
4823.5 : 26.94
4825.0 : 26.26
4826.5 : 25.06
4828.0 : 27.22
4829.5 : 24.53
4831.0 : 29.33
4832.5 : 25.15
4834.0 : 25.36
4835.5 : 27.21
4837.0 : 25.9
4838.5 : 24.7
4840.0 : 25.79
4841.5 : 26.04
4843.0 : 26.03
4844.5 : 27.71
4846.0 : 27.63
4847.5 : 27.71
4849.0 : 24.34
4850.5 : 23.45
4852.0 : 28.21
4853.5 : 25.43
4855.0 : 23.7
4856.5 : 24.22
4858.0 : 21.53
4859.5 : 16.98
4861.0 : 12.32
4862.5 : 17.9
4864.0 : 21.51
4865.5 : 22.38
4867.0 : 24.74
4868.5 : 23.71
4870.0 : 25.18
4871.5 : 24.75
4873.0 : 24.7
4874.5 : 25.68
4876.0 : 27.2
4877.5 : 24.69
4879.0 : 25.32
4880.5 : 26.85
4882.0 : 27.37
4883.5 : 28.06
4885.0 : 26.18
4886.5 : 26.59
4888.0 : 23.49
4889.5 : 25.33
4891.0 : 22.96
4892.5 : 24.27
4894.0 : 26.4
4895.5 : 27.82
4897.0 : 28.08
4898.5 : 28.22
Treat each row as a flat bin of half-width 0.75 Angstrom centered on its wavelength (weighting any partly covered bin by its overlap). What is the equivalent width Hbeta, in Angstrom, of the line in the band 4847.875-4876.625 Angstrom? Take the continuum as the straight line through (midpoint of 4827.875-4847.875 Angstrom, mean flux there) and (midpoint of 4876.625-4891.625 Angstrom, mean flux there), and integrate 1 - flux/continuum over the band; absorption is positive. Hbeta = 3.3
